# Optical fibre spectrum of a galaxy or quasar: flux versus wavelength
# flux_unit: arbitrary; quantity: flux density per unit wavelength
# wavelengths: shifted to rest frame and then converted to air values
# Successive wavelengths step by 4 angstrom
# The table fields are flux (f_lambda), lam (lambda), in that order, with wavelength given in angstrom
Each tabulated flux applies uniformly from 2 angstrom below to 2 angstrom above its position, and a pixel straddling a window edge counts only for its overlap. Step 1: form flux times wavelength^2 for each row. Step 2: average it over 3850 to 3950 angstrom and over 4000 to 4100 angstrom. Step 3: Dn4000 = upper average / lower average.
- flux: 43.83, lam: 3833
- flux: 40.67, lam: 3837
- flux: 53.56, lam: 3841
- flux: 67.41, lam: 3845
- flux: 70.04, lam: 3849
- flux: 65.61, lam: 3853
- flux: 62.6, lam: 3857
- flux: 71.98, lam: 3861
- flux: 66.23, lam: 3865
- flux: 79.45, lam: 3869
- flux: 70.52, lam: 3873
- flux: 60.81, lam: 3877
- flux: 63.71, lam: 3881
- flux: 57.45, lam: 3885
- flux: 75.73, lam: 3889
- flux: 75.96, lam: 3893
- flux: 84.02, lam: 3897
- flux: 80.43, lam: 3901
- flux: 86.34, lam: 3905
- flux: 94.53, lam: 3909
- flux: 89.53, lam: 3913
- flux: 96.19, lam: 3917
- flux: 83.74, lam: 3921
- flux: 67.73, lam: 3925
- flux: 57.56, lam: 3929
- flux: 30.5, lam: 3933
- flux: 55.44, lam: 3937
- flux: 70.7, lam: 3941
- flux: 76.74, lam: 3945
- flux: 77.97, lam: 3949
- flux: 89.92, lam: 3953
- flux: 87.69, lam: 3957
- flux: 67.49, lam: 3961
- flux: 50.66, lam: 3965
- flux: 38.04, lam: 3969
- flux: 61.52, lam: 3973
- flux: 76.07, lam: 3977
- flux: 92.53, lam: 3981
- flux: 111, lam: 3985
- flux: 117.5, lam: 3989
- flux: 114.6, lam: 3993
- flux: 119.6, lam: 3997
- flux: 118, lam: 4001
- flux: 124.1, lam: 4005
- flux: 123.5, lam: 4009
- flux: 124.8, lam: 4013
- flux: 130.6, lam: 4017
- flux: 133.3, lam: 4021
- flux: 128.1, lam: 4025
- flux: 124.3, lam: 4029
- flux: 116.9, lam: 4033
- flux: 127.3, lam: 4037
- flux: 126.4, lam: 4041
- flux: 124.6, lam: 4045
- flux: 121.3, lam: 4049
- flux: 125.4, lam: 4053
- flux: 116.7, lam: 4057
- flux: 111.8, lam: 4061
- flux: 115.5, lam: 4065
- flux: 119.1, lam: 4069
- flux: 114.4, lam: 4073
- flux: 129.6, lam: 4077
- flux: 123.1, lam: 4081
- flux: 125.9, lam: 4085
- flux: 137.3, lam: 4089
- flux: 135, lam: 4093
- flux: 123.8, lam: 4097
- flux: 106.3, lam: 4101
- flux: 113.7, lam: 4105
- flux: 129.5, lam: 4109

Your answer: 1.86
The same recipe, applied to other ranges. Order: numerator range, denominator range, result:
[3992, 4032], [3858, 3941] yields 1.82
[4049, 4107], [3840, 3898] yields 1.97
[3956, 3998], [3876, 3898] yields 1.27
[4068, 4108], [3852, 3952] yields 1.87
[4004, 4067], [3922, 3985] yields 1.88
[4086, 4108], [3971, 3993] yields 1.39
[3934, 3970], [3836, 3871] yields 1.10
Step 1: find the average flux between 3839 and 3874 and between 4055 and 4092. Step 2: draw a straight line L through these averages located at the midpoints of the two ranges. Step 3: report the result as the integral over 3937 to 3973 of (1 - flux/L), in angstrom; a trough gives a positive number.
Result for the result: 9.07 angstrom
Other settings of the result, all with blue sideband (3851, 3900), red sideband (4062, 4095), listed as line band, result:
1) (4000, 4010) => -1.7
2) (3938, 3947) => 1.7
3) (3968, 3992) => 3.1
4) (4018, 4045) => -3.5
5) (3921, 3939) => 6.0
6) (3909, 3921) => -1.7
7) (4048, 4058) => -0.3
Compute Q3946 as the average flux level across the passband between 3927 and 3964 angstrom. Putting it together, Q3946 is 67.7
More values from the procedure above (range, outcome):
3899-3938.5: 74.4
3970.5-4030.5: 113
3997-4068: 123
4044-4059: 122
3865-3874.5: 73.4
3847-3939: 71.6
